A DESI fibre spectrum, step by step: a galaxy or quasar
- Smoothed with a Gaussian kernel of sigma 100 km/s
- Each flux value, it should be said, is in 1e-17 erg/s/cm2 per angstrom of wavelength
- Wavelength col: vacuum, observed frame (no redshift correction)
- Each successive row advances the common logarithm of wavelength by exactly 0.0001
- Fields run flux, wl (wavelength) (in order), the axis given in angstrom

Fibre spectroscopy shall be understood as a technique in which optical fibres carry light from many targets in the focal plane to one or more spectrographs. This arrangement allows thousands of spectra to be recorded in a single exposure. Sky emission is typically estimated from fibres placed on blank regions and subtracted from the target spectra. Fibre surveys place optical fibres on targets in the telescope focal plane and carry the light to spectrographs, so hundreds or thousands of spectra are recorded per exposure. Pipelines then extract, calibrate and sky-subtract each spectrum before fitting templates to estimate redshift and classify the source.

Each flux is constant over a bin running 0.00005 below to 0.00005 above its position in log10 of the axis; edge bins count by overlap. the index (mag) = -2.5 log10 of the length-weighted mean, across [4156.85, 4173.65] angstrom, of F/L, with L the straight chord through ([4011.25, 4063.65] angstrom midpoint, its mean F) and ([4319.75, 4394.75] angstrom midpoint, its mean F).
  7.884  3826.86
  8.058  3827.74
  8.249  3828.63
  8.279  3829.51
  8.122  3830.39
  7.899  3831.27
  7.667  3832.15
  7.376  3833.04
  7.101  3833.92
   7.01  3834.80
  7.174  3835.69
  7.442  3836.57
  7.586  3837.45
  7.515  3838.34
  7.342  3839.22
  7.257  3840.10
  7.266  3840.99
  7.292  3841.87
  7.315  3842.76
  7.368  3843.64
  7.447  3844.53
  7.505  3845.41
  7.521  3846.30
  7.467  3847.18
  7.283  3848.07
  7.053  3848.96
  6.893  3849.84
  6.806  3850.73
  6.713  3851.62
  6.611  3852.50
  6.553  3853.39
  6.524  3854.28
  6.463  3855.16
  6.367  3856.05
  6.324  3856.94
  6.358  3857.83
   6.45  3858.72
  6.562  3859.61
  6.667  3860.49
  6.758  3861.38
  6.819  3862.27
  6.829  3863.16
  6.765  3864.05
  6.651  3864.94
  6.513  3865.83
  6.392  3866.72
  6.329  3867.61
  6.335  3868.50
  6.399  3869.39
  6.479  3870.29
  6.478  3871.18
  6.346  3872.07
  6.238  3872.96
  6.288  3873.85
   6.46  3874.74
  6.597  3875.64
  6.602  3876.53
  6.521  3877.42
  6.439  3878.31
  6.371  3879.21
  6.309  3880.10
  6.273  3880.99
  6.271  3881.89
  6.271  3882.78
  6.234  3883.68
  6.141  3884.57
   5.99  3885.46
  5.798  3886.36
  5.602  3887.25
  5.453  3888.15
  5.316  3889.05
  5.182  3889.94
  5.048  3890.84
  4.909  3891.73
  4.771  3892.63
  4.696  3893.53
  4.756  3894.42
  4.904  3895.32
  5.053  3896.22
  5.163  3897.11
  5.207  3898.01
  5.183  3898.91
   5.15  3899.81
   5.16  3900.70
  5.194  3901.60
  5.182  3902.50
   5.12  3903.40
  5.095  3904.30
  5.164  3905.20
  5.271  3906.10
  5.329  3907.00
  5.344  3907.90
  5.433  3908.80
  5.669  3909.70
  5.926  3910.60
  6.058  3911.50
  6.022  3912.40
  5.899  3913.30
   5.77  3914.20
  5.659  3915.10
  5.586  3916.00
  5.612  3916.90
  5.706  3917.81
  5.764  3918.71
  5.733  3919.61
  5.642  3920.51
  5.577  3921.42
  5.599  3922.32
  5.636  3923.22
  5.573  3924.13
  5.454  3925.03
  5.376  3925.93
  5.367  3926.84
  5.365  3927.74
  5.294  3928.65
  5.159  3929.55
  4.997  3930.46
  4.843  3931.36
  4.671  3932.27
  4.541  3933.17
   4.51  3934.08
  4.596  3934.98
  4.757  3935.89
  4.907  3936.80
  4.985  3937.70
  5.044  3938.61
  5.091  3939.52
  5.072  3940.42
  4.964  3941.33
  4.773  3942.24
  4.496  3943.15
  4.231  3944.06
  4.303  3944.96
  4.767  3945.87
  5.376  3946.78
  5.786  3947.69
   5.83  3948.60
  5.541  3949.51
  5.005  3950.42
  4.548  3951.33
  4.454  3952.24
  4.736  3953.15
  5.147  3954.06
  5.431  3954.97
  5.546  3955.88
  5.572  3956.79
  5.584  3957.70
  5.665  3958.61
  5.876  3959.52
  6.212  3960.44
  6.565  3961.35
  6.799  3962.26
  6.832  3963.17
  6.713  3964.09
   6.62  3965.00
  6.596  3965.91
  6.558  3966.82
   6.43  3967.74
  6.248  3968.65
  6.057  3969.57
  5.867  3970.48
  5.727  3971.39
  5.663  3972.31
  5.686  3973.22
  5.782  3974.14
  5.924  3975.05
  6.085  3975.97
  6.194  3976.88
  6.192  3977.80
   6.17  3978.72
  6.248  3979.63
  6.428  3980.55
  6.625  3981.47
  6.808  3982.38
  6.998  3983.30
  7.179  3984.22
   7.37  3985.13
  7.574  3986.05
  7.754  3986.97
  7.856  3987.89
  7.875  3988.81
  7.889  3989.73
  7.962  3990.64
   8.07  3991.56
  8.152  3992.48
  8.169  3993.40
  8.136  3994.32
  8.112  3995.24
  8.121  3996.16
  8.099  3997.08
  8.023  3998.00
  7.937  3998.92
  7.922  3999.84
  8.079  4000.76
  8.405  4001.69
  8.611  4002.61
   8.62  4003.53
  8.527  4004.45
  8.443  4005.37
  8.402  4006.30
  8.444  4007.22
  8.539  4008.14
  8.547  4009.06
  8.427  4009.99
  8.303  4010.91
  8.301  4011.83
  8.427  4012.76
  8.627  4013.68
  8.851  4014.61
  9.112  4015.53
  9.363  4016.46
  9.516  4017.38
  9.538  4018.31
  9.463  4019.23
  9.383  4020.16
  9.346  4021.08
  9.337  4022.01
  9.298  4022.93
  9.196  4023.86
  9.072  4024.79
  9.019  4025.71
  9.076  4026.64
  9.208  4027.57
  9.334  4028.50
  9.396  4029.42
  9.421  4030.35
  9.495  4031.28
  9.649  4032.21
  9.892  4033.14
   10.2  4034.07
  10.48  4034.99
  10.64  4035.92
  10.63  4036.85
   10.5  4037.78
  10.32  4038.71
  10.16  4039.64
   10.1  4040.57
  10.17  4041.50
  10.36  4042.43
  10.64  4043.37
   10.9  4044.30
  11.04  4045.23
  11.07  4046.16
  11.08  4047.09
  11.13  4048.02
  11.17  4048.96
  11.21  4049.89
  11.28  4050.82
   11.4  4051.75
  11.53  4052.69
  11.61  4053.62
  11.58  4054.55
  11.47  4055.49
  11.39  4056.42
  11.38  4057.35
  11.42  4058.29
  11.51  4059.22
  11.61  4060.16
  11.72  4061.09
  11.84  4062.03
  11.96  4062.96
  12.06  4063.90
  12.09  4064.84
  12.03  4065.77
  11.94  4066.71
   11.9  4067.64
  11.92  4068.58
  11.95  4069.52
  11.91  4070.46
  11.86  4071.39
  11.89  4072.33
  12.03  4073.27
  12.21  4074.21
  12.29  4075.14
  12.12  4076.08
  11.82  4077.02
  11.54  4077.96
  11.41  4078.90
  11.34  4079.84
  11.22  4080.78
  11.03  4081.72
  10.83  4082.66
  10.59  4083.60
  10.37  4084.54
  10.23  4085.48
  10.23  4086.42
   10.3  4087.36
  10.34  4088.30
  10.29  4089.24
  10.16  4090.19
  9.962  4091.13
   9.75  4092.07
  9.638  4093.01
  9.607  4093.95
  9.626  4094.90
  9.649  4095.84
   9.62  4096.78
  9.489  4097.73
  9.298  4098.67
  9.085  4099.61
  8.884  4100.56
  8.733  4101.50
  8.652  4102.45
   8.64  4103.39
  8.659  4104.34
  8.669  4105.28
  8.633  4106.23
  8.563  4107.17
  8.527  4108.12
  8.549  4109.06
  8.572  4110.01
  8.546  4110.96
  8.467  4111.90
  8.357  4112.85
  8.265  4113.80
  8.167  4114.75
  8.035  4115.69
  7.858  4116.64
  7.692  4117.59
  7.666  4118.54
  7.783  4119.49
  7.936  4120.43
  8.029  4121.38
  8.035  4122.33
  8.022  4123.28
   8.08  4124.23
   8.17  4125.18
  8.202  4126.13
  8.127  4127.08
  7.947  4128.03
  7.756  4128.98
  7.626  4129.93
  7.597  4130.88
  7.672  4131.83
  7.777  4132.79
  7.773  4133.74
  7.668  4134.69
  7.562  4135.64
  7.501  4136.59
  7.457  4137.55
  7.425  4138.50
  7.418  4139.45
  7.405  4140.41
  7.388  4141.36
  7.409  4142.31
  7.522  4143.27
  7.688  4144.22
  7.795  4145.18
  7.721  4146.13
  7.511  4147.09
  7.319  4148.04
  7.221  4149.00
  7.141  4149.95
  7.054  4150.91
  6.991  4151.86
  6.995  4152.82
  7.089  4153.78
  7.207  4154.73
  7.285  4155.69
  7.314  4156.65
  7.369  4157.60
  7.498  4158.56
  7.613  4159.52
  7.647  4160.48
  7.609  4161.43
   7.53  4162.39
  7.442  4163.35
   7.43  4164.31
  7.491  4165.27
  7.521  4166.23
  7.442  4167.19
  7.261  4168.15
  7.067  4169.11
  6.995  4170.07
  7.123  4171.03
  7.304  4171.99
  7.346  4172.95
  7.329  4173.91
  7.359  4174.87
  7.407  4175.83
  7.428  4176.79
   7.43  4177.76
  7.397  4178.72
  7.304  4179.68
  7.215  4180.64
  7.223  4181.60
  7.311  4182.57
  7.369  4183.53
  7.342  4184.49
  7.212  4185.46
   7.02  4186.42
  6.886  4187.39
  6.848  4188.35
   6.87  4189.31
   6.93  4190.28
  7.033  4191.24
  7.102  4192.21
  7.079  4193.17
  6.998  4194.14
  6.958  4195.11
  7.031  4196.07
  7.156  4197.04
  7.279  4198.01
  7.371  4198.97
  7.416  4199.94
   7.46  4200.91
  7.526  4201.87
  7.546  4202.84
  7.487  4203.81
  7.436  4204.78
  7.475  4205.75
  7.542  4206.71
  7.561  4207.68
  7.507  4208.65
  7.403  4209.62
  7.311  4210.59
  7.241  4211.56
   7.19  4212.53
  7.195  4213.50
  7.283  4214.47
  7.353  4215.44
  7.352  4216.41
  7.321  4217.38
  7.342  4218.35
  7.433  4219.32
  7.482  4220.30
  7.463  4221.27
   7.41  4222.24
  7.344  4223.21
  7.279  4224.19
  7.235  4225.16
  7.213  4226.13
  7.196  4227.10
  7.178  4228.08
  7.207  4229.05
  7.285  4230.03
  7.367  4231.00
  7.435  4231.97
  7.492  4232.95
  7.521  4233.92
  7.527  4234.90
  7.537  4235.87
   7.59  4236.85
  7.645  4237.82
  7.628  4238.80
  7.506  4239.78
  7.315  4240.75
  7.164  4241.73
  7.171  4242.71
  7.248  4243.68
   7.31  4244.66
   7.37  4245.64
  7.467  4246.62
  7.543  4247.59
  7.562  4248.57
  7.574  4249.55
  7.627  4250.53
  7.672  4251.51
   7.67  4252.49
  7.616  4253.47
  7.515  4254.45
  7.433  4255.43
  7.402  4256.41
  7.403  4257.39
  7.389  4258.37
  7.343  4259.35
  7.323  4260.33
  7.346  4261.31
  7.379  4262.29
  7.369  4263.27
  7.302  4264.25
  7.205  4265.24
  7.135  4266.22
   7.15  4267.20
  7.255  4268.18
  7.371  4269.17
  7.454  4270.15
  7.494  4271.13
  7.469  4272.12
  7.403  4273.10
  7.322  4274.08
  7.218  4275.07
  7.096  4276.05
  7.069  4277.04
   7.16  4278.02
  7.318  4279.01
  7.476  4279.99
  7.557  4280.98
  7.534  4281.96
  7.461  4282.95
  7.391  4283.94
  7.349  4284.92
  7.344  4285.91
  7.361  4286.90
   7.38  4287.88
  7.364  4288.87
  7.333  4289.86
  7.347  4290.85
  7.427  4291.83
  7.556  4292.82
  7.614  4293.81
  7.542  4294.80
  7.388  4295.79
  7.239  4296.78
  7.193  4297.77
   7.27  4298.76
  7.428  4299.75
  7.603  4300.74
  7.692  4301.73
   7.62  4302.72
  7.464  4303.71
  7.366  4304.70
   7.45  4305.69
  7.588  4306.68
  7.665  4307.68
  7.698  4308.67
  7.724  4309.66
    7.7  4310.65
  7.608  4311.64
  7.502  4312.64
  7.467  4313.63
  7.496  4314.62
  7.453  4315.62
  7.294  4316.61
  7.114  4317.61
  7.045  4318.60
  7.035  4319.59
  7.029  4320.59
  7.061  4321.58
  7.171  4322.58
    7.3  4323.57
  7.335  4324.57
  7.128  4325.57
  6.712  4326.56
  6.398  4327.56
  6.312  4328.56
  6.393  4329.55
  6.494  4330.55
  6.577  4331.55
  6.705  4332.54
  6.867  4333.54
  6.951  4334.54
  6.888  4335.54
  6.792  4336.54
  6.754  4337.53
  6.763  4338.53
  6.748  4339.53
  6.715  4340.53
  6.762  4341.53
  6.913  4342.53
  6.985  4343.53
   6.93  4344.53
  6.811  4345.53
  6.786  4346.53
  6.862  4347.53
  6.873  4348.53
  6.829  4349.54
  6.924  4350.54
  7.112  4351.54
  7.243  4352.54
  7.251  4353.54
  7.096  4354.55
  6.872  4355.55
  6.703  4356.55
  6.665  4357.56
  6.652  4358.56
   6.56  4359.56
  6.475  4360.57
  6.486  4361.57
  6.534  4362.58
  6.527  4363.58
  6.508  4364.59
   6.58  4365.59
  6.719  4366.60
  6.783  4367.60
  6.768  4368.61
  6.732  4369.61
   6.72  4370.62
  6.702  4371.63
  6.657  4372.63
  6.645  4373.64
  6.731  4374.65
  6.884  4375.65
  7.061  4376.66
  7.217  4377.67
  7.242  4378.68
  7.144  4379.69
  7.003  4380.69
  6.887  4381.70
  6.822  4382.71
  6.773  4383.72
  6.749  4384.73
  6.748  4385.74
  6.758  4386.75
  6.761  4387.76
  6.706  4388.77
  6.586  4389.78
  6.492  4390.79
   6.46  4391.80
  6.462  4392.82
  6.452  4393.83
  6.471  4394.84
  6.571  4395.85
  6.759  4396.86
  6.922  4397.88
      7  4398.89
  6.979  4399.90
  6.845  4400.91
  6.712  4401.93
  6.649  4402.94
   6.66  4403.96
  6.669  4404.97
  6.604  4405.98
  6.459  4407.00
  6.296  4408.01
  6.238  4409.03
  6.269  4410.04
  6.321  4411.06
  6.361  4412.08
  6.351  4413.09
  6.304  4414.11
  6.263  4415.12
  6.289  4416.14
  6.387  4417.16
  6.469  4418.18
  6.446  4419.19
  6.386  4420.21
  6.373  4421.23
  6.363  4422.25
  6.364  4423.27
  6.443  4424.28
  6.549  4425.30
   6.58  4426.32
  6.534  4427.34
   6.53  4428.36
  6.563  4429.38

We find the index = 0.20 mag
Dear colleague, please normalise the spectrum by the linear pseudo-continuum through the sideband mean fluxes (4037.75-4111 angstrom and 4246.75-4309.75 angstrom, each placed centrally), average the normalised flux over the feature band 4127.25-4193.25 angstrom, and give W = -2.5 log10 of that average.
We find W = 0.25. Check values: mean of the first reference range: 10.7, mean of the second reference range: 7.42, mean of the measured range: 7.37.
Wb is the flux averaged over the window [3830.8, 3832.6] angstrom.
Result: 7.77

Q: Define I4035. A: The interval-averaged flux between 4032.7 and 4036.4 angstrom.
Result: 10.3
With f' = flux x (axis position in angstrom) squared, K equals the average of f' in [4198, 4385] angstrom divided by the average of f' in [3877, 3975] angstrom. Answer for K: 1.57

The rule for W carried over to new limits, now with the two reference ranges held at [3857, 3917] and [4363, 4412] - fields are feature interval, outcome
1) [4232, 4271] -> -0.15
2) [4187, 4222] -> -0.14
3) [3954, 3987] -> -0.05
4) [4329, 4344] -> -0.02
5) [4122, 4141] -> -0.23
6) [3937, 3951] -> 0.19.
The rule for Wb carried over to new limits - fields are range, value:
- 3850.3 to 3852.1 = 6.77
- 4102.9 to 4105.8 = 8.66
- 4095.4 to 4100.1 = 9.42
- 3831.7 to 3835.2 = 7.29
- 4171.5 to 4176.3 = 7.36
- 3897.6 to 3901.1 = 5.18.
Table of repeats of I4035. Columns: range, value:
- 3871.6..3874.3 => 6.31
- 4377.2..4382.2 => 7.1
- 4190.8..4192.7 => 7.07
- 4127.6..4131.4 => 7.74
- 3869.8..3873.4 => 6.38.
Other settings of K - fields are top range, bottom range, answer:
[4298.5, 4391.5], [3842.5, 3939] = 1.48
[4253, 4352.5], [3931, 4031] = 1.20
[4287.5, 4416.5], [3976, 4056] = 0.90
